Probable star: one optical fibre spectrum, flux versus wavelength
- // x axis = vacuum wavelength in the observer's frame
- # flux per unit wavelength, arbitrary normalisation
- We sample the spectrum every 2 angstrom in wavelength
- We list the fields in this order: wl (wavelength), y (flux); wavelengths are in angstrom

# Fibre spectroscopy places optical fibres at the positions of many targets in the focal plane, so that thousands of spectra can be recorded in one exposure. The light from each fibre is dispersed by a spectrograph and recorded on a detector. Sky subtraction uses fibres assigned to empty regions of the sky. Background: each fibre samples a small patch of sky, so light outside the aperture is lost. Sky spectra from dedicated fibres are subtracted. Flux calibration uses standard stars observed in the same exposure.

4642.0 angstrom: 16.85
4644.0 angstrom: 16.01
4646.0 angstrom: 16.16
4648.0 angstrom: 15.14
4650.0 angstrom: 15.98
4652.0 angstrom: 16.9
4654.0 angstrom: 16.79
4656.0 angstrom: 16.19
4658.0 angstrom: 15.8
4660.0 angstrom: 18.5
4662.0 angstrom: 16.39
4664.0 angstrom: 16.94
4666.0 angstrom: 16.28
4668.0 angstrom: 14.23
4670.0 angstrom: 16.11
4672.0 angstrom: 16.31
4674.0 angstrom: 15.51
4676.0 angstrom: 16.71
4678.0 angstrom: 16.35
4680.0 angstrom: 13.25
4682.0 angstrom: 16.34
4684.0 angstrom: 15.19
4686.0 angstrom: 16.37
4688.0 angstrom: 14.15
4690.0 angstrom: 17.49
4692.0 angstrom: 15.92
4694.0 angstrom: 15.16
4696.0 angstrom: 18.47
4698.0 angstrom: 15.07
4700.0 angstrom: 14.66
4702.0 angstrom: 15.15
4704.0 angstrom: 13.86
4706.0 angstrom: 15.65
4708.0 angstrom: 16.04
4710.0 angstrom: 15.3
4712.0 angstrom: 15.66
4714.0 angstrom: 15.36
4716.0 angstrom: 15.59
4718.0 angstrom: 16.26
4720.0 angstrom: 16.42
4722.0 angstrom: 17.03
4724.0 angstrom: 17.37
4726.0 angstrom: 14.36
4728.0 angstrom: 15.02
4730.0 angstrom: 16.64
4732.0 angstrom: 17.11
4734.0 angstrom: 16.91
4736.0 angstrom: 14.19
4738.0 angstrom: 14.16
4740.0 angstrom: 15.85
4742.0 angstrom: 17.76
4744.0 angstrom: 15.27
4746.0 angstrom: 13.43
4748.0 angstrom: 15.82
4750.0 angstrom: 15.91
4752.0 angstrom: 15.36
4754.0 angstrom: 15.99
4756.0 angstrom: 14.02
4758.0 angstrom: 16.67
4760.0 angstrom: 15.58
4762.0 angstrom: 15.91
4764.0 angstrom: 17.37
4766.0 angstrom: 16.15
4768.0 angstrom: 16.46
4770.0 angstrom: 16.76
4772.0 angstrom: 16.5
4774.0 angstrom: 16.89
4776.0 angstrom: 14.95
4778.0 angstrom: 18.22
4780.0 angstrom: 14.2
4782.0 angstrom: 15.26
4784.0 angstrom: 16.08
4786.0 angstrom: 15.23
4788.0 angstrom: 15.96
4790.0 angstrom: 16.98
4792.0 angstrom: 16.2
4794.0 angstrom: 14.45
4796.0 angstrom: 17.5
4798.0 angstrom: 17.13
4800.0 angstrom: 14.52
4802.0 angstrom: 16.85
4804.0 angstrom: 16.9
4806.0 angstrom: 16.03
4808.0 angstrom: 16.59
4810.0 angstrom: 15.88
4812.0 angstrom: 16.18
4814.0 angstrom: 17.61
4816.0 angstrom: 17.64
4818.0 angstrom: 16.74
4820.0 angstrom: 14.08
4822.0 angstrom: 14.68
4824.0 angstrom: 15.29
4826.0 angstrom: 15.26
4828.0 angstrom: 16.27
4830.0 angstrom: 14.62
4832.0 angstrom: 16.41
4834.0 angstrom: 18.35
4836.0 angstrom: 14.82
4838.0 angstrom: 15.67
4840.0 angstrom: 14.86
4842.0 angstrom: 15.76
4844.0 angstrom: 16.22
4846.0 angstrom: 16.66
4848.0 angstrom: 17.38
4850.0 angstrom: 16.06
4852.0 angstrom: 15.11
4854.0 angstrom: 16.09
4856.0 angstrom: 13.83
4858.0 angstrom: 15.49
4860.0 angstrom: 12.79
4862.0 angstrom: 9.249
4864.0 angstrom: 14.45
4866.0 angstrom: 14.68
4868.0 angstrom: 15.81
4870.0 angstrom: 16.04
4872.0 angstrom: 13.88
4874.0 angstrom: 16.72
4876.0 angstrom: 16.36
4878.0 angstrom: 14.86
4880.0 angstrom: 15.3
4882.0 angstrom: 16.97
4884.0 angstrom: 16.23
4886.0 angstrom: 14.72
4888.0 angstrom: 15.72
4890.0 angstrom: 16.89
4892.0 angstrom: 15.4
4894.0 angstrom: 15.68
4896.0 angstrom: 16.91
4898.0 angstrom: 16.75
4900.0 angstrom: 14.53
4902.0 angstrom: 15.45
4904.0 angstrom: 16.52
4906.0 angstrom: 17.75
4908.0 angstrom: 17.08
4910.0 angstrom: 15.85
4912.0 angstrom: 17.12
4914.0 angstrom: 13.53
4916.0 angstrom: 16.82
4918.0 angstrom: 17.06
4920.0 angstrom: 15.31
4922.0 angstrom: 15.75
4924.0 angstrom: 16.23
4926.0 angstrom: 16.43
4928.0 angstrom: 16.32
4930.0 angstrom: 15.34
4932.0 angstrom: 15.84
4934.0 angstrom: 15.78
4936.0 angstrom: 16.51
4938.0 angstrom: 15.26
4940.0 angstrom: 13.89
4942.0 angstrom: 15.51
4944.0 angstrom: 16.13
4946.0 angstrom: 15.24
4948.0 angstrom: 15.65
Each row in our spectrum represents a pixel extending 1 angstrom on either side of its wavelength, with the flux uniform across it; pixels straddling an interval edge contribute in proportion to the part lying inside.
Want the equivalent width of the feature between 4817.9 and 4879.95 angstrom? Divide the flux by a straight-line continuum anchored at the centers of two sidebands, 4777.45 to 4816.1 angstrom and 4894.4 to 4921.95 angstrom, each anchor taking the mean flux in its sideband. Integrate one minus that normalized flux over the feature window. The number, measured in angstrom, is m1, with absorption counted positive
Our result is 3.5 angstrom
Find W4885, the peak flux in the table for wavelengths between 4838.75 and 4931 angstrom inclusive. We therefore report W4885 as 17.75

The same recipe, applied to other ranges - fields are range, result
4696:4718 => 18.47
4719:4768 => 17.76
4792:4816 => 17.64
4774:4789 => 18.22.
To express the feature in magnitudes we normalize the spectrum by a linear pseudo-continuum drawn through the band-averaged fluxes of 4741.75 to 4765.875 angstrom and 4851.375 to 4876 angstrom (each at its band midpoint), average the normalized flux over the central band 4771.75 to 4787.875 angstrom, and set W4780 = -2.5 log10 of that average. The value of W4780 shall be -0.031 mag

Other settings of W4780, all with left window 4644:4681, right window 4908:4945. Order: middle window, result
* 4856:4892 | 0.06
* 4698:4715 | 0.06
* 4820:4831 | 0.06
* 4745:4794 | 0.01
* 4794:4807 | -0.02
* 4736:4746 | 0.04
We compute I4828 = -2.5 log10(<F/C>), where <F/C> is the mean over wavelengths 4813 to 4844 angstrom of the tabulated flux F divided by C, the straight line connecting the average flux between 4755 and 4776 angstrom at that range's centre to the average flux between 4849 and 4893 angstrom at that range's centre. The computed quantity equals -0.02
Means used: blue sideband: 16.2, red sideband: 15.1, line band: 15.9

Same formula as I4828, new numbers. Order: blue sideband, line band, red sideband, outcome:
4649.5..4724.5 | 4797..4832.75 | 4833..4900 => -0.03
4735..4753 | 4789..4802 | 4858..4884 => -0.07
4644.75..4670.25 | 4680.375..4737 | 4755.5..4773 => 0.03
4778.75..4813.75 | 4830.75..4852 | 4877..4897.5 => -0.01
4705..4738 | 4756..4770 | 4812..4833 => -0.02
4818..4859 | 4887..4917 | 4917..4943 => -0.03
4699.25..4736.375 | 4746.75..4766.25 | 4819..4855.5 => -0.01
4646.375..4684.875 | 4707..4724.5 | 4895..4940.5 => 0.00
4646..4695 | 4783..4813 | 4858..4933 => -0.03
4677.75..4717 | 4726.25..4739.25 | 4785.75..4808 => 0.01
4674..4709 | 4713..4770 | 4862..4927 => -0.01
